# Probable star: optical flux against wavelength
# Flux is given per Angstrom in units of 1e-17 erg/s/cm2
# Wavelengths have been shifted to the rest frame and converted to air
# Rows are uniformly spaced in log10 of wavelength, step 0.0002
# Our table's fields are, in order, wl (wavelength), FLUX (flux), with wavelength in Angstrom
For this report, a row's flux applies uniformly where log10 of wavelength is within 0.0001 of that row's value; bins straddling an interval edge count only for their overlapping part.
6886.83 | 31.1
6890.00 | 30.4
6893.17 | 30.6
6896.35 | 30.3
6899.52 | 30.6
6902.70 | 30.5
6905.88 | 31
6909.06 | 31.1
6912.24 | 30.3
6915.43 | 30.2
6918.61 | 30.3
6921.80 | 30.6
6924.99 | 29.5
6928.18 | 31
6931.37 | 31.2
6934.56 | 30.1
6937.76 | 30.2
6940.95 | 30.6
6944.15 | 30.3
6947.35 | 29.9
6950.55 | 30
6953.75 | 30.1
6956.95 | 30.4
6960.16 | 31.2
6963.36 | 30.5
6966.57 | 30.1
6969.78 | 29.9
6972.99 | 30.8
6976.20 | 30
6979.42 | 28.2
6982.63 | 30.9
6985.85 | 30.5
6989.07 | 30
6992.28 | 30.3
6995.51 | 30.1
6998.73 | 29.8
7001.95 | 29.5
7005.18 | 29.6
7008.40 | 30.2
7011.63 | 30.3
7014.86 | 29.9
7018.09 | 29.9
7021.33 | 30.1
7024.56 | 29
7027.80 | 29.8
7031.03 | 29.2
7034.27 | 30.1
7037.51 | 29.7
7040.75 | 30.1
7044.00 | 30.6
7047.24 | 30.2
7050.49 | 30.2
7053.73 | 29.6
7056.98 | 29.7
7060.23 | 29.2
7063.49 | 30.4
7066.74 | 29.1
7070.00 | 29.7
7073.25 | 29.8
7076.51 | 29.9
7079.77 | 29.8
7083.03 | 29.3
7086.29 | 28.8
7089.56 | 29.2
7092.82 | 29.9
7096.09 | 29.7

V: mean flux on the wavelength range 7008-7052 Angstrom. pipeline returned 29.9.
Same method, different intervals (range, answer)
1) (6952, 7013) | 30.1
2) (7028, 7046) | 29.9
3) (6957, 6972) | 30.4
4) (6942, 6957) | 30.1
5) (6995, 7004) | 29.8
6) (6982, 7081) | 29.9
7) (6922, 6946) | 30.4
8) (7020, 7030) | 29.6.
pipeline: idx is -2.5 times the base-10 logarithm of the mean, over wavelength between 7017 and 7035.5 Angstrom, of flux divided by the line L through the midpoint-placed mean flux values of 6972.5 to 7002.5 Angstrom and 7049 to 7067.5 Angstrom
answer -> 0.01 mag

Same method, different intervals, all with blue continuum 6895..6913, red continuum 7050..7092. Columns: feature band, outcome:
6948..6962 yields 0.00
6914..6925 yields 0.01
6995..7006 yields 0.01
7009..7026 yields 0.00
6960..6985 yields 0.00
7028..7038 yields 0.00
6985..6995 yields 0.00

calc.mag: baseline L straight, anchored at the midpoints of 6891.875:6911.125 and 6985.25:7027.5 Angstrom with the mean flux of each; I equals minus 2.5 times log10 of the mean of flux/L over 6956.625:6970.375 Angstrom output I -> -0.01 mag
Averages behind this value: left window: 30.7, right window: 29.9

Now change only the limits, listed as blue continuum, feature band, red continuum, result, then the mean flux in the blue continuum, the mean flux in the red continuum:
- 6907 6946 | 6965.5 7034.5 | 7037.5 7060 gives 0.009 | 30.5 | 30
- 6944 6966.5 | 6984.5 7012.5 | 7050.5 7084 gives 0.002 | 30.3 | 29.7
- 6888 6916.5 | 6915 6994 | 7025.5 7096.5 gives 0.001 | 30.6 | 29.7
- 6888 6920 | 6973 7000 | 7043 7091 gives 0.003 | 30.5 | 29.7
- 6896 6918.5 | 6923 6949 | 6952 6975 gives 0.005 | 30.6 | 30.4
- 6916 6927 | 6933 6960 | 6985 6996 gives -0.002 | 30.2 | 30.2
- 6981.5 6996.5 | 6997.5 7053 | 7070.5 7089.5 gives 0.004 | 30.3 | 29.5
